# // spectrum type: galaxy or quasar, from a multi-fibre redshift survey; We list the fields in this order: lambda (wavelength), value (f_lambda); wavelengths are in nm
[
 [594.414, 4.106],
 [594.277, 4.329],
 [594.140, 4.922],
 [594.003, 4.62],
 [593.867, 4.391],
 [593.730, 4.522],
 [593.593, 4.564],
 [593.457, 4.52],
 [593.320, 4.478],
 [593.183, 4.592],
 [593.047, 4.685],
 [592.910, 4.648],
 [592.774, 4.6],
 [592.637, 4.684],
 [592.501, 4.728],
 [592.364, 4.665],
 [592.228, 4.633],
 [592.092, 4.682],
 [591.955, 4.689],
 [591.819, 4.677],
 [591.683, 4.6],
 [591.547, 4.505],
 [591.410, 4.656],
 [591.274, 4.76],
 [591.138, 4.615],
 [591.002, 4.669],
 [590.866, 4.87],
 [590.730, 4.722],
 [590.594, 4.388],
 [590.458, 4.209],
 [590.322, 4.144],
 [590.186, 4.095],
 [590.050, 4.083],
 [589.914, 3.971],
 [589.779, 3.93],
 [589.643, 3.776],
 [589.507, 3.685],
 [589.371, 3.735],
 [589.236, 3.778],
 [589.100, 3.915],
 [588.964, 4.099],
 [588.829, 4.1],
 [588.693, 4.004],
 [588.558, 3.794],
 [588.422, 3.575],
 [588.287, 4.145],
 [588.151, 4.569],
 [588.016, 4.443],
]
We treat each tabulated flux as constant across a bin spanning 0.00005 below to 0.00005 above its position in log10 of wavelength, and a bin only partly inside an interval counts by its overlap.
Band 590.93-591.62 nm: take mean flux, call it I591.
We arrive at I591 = 4.64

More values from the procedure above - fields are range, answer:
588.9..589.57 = 3.84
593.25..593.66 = 4.52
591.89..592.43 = 4.67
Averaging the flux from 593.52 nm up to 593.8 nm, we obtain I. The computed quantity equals 4.54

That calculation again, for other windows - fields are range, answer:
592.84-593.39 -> 4.6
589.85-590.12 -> 4.02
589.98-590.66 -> 4.18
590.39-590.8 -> 4.44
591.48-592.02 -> 4.62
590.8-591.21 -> 4.72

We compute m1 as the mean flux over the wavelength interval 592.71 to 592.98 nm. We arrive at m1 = 4.63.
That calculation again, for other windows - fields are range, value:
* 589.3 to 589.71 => 3.73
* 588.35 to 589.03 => 3.92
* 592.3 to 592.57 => 4.69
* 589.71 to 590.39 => 4.05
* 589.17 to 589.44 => 3.76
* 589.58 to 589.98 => 3.9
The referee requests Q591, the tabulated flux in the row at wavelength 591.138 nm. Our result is 4.615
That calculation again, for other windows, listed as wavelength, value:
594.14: 4.922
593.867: 4.391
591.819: 4.677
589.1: 3.915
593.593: 4.564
